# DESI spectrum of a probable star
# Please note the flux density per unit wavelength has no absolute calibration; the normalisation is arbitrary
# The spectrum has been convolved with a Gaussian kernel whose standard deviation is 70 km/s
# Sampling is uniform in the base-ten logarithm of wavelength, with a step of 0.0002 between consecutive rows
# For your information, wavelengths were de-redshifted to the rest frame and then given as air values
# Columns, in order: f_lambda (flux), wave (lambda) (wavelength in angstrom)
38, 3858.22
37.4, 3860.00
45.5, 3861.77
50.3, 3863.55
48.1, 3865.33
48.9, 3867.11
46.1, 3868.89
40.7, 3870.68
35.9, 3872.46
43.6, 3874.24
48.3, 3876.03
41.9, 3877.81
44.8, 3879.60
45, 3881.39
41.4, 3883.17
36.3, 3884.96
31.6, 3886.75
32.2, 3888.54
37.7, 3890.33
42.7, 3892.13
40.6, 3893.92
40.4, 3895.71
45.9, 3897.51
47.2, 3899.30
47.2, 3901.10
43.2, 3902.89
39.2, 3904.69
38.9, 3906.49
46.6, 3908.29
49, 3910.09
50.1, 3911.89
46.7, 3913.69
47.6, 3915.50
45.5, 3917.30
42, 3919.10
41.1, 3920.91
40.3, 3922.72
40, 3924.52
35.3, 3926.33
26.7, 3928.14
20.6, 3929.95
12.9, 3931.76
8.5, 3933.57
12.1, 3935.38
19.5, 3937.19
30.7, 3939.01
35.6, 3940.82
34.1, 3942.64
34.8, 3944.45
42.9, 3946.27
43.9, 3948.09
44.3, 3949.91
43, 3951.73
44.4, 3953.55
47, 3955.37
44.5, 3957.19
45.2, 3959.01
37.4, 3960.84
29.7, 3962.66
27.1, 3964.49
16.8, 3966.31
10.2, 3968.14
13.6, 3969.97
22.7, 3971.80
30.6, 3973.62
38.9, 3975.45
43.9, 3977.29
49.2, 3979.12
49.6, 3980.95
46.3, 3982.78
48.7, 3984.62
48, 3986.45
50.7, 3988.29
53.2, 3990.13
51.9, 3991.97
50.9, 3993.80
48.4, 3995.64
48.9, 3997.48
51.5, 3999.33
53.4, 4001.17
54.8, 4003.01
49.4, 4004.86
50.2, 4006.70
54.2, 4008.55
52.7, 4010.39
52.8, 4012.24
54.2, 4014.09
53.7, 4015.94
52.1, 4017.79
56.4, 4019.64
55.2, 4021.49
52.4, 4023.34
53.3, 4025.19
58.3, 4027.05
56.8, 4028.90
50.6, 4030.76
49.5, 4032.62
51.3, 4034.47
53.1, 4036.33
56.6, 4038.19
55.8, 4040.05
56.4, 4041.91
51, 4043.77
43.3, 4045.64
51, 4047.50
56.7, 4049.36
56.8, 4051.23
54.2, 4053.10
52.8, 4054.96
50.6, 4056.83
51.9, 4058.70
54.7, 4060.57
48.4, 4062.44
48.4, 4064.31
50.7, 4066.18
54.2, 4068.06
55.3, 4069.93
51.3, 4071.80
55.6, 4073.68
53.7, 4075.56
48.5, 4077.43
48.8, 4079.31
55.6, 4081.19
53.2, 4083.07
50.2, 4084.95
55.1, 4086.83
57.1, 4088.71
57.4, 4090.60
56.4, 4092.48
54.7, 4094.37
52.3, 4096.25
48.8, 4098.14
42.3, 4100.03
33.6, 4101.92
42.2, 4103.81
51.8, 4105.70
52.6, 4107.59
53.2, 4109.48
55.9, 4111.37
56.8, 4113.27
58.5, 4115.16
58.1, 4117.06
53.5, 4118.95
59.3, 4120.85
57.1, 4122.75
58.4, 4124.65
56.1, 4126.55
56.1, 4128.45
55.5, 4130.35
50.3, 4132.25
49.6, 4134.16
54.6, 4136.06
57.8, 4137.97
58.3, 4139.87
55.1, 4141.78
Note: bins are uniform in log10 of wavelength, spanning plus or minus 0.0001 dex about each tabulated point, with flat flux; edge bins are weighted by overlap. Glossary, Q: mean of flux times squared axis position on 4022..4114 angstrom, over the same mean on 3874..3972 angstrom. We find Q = 1.53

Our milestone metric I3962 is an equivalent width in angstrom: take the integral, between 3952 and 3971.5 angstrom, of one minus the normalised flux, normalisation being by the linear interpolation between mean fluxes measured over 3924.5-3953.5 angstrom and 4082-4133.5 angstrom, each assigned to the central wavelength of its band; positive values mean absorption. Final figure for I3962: 0.9 angstrom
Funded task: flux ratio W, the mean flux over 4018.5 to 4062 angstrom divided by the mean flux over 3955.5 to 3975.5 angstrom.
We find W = 1.8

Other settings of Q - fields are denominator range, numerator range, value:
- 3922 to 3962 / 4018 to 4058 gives 1.66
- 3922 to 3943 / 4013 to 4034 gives 2.16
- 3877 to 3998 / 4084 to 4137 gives 1.50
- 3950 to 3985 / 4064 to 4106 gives 1.50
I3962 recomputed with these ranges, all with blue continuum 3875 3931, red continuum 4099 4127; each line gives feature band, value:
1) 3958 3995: 5.6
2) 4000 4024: -3.1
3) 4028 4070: -3.0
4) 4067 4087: -0.9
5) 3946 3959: -0.2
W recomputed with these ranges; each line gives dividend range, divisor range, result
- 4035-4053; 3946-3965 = 1.30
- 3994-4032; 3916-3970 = 1.62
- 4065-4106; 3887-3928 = 1.21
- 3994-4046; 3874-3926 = 1.24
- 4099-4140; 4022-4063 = 1.00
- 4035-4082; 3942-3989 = 1.39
